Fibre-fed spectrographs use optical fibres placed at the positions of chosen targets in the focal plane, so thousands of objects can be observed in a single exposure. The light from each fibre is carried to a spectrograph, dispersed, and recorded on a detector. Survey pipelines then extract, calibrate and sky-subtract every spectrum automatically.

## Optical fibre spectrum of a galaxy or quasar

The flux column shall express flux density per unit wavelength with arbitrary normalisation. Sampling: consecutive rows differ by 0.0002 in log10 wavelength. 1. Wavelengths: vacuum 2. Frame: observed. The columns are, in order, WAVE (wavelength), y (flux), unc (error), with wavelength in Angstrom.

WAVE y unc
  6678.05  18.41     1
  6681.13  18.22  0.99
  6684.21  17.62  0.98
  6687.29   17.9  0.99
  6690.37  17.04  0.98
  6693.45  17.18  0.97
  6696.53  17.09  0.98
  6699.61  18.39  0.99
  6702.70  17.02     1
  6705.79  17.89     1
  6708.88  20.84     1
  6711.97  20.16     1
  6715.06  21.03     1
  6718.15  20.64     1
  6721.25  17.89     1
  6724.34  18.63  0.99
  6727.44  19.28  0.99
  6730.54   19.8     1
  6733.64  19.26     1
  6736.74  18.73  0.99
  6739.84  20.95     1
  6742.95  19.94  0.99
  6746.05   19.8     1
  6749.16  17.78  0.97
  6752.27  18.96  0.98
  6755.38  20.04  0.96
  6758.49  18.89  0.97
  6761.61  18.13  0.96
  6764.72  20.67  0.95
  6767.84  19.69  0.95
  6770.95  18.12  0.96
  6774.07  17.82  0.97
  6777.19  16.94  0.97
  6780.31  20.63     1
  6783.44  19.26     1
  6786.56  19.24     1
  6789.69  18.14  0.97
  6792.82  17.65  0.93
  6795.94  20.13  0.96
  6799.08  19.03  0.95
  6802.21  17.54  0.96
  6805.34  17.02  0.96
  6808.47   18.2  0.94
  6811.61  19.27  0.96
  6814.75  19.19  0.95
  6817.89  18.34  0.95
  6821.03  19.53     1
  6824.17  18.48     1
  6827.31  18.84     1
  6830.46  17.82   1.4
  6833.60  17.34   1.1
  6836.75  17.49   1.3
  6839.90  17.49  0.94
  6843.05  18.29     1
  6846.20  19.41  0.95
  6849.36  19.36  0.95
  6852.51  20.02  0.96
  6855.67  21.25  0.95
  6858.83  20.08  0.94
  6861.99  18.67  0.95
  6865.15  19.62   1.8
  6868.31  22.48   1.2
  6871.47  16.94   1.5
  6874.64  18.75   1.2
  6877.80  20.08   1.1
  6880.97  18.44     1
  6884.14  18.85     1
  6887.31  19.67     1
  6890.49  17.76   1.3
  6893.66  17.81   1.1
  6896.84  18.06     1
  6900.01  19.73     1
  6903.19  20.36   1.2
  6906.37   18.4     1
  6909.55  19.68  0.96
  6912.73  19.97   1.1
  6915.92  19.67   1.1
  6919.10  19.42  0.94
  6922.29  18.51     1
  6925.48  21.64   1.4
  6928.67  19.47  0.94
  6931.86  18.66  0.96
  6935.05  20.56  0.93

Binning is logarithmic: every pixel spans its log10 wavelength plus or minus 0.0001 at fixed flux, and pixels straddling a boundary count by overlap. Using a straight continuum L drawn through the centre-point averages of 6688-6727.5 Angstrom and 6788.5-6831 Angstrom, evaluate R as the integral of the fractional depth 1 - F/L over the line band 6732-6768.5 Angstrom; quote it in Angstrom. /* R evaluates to -1.5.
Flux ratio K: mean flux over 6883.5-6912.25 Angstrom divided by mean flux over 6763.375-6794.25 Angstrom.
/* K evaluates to 1.01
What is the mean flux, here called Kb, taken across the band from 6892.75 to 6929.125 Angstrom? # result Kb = 19.4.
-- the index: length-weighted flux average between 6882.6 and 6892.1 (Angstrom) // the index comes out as 18.8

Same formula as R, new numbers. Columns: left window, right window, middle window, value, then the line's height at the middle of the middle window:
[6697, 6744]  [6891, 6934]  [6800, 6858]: 2.05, 19.3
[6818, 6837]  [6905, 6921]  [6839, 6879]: -1.54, 18.7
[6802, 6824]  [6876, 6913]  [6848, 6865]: -0.97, 18.8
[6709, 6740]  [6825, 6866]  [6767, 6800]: 0.86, 19.3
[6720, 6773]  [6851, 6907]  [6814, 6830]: 0.39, 19.3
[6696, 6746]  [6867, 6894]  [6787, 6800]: 0.26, 19.2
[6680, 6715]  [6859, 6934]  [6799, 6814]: 0.50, 18.8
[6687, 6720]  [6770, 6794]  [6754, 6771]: -0.74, 18.5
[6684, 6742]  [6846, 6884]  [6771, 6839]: 2.93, 19.3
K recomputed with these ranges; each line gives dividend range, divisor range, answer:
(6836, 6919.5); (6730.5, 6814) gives 1.01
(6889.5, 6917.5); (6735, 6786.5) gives 1.00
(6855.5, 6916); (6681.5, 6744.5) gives 1.02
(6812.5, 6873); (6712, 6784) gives 0.99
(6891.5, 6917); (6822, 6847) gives 1.06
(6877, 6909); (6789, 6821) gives 1.02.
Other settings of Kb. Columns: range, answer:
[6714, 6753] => 19.4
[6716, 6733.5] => 19.3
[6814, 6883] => 19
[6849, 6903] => 19.3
